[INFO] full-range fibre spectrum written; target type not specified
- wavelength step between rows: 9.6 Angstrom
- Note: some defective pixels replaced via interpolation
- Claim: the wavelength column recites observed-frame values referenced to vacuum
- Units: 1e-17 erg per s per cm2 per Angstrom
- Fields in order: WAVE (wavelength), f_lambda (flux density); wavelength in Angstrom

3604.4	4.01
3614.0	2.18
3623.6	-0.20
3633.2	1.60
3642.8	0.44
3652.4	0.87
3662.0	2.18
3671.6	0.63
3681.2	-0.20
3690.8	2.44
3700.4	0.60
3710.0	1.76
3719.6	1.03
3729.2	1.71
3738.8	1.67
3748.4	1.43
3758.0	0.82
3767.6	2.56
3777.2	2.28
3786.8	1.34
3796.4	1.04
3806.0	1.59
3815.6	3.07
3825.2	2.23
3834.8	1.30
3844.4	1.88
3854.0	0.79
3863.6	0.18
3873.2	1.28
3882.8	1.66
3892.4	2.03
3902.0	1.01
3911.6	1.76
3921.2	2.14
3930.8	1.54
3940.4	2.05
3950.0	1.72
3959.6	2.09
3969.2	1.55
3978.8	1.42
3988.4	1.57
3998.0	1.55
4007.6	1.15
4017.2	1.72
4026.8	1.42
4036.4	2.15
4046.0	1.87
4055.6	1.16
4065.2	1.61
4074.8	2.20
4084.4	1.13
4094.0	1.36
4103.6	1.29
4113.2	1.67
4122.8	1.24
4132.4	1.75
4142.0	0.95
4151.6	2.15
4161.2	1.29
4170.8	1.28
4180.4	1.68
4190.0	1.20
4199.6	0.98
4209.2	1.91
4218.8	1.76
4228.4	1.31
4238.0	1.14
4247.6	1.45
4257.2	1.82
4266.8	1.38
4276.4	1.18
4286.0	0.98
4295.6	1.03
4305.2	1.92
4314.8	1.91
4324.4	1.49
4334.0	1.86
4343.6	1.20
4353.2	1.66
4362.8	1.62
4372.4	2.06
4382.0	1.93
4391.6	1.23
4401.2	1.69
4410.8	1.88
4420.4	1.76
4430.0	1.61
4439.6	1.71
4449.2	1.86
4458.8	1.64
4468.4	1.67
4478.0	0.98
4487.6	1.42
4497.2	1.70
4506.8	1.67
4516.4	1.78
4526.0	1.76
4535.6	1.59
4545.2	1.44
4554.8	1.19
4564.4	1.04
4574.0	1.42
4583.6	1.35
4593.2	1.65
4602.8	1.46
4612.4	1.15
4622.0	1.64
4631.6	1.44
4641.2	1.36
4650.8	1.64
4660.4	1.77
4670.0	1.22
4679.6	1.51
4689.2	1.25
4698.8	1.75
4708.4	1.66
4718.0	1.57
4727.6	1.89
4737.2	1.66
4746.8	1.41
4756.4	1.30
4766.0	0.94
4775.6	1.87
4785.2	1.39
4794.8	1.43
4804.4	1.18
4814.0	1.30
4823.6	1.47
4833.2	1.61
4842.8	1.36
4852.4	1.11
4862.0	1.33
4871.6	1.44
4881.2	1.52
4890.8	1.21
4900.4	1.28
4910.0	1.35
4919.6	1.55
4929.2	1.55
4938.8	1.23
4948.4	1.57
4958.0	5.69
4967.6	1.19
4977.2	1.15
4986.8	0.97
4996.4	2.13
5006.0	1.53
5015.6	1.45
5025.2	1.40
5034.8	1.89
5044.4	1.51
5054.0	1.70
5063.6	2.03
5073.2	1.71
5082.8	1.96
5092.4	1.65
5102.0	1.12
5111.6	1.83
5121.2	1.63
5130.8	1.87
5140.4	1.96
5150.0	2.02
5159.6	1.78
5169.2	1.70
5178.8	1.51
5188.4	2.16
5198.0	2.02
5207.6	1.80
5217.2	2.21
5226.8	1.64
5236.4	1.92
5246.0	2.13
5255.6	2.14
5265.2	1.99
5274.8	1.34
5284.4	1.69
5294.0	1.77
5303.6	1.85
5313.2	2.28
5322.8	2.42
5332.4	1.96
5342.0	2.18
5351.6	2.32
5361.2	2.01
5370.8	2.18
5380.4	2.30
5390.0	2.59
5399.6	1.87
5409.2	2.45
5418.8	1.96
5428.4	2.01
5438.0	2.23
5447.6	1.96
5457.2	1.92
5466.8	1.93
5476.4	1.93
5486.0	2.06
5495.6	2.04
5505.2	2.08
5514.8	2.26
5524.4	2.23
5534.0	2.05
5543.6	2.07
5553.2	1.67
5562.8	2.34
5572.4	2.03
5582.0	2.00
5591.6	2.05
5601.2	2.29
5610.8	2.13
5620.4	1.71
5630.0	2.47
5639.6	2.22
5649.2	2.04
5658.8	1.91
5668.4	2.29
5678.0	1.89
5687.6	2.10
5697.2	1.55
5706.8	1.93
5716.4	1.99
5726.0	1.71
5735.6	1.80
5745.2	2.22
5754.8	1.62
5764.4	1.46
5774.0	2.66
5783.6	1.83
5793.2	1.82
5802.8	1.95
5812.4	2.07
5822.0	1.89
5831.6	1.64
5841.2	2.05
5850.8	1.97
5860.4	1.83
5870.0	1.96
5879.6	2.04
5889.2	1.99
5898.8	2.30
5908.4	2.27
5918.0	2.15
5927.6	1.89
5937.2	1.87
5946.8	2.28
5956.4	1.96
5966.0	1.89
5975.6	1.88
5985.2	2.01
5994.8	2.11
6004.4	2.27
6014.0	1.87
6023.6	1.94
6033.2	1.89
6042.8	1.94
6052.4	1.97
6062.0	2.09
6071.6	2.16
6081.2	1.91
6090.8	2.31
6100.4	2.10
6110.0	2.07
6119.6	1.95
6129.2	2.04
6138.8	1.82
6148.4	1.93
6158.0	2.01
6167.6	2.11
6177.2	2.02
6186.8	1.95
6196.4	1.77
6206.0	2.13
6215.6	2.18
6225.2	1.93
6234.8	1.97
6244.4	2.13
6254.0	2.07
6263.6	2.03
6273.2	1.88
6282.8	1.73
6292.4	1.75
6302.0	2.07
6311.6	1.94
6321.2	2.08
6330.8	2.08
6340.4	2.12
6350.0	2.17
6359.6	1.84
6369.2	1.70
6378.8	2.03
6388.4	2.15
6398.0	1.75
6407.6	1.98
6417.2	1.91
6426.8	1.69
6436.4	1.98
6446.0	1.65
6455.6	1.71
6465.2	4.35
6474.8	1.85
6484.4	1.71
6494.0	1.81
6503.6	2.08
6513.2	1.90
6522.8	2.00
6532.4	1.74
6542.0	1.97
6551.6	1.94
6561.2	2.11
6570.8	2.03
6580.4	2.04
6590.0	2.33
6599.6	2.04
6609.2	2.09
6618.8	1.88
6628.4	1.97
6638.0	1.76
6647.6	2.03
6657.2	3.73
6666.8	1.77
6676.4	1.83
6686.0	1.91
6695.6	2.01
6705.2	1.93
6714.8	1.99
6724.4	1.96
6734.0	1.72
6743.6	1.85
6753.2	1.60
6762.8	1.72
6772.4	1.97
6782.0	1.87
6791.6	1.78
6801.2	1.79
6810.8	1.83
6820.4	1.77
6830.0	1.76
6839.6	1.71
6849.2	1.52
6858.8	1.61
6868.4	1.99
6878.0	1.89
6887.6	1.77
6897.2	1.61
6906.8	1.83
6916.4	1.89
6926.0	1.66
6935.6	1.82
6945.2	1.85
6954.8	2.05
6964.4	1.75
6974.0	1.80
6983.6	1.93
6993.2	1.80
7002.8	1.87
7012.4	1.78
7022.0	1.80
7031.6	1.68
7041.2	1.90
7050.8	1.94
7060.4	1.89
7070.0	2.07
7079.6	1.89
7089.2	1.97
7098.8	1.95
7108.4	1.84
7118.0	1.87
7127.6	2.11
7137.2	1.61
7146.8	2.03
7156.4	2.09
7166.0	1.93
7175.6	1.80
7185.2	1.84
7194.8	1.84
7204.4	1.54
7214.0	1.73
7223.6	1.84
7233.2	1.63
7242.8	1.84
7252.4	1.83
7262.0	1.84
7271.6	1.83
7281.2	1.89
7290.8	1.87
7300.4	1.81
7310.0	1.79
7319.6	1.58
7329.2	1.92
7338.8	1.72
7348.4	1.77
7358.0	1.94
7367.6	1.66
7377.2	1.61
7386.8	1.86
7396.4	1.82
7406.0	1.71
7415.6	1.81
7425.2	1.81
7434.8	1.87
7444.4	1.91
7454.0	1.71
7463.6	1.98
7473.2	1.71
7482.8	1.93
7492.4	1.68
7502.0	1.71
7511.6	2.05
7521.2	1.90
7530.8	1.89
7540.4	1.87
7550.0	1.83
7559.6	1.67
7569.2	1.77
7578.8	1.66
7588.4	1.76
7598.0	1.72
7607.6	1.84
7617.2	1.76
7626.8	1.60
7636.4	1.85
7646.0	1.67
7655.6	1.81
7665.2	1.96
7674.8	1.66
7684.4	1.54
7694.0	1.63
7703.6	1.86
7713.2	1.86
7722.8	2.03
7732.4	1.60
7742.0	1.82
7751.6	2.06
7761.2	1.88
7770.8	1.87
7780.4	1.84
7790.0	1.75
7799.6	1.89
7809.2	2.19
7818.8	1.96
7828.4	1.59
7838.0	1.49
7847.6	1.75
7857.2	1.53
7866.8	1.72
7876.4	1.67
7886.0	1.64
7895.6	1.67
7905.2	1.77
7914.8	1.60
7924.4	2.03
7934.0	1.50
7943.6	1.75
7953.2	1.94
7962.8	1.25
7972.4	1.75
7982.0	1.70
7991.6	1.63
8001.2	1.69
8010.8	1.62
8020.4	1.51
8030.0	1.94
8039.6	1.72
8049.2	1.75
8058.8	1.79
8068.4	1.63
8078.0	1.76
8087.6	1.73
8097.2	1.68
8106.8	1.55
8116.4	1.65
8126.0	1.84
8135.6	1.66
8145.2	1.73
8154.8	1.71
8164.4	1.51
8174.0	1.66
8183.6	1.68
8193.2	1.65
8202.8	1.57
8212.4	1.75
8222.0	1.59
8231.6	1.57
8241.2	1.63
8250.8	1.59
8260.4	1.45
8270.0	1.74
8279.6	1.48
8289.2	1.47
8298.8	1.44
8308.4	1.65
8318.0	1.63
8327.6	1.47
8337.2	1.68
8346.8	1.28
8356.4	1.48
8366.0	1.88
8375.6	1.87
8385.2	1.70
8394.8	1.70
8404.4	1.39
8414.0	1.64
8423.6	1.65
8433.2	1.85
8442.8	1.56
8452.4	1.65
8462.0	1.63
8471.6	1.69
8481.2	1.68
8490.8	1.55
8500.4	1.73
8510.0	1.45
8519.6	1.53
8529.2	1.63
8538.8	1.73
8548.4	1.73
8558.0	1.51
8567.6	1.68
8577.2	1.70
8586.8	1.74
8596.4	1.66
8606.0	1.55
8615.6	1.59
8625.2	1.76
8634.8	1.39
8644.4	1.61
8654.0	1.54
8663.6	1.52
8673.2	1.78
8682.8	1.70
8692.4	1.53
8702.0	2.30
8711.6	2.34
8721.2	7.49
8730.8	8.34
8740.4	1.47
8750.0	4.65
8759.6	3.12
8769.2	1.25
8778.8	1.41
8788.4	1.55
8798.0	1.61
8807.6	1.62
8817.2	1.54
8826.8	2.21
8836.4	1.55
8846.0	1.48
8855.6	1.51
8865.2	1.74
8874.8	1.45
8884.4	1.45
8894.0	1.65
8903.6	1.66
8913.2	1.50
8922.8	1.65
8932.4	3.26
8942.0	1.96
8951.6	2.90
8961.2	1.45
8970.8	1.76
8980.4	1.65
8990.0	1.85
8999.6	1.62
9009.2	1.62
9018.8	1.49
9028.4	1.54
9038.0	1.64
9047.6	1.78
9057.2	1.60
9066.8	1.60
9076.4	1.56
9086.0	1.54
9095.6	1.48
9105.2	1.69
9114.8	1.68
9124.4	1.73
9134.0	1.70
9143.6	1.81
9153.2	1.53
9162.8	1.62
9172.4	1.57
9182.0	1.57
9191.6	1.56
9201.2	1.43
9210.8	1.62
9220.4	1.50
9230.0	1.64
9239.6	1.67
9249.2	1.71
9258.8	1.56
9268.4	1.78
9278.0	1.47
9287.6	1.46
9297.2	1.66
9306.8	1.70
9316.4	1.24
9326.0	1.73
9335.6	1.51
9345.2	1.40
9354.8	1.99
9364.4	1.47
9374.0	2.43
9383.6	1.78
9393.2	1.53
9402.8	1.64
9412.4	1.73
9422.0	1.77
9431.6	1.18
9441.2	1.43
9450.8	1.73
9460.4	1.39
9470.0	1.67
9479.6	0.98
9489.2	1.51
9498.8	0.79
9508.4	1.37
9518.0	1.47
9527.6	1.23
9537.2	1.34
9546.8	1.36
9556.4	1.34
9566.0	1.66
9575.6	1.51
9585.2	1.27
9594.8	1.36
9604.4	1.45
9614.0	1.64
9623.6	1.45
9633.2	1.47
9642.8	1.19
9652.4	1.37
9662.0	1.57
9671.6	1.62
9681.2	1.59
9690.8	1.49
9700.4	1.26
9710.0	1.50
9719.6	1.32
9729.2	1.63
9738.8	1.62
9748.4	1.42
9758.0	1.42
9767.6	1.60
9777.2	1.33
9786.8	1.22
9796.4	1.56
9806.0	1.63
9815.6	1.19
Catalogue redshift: 0.33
